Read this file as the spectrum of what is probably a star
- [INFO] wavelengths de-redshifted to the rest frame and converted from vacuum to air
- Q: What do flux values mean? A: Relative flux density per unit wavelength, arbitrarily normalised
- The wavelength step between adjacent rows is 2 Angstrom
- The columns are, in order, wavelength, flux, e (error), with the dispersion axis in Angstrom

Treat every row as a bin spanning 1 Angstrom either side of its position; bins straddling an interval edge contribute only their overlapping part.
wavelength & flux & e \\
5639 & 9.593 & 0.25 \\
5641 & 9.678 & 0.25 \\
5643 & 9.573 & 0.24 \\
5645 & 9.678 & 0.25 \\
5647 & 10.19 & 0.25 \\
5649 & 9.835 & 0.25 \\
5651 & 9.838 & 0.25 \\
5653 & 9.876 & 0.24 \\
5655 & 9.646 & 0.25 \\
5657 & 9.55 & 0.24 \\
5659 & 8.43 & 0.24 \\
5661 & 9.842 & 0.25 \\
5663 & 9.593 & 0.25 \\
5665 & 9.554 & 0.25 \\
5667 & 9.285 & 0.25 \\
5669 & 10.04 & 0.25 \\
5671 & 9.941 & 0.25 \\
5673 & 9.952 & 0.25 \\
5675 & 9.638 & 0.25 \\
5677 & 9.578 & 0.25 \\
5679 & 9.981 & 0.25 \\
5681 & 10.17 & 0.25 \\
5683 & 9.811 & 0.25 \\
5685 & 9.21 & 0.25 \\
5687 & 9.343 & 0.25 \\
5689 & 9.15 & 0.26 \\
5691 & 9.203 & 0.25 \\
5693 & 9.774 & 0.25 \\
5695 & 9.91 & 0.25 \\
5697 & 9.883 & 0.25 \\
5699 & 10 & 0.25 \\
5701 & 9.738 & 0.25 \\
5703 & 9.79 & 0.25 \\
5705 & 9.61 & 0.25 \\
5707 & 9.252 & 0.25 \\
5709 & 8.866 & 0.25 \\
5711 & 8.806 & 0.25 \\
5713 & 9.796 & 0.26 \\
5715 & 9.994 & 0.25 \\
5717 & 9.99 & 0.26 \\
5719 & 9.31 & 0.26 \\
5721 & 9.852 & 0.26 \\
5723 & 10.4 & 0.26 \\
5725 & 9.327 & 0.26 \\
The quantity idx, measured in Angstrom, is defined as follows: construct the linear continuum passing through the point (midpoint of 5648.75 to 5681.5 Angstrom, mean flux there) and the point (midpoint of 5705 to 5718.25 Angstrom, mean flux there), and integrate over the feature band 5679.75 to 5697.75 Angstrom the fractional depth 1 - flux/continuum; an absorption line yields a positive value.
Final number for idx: -0.1 Angstrom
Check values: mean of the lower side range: 9.68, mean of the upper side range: 9.46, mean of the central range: 9.61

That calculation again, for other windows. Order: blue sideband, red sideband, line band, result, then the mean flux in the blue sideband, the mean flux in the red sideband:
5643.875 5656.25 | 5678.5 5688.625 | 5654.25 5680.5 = 0.3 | 9.84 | 9.66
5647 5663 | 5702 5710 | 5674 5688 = -0.3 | 9.61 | 9.38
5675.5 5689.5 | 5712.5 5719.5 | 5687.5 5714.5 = 0.5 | 9.62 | 9.8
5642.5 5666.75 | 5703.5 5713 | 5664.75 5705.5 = -1.3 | 9.62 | 9.24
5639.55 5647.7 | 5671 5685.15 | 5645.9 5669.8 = 0.3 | 9.75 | 9.81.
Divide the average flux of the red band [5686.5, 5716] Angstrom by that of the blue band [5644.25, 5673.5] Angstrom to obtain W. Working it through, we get 0.99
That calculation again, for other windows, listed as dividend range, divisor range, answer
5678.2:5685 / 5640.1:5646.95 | 1.02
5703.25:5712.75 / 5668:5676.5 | 0.94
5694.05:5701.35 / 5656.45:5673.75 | 1.03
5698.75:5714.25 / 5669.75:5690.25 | 0.98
